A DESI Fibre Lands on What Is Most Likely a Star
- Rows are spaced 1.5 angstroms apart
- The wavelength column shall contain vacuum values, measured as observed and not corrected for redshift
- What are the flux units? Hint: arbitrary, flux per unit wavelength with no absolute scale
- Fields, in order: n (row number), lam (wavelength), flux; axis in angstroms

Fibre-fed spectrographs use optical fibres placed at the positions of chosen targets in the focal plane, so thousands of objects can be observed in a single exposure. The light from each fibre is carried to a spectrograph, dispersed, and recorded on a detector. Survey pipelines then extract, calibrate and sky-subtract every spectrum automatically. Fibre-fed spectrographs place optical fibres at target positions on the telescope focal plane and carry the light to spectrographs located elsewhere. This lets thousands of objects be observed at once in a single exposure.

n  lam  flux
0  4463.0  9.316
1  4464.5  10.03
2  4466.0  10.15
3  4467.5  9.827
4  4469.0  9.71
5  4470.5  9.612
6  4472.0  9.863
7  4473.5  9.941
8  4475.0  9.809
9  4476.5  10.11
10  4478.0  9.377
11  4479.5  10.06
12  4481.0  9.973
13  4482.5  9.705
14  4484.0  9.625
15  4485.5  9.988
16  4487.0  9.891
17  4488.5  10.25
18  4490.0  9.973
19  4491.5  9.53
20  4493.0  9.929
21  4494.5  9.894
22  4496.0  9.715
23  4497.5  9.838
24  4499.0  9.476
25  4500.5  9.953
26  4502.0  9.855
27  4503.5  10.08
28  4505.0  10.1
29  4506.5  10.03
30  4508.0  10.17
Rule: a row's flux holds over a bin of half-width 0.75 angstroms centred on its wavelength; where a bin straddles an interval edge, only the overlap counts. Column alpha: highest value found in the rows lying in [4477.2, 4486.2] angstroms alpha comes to 10.06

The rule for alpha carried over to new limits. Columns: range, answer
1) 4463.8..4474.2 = 10.15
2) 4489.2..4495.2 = 9.973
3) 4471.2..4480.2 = 10.11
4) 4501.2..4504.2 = 10.08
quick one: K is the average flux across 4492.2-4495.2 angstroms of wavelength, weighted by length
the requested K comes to 9.91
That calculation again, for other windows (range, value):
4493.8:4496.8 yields 9.8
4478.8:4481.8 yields 10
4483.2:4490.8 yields 9.94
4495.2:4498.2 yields 9.78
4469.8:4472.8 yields 9.74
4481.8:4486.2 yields 9.77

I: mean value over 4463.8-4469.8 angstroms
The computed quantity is 9.93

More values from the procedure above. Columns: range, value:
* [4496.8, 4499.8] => 9.66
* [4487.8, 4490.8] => 10.1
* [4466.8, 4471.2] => 9.72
